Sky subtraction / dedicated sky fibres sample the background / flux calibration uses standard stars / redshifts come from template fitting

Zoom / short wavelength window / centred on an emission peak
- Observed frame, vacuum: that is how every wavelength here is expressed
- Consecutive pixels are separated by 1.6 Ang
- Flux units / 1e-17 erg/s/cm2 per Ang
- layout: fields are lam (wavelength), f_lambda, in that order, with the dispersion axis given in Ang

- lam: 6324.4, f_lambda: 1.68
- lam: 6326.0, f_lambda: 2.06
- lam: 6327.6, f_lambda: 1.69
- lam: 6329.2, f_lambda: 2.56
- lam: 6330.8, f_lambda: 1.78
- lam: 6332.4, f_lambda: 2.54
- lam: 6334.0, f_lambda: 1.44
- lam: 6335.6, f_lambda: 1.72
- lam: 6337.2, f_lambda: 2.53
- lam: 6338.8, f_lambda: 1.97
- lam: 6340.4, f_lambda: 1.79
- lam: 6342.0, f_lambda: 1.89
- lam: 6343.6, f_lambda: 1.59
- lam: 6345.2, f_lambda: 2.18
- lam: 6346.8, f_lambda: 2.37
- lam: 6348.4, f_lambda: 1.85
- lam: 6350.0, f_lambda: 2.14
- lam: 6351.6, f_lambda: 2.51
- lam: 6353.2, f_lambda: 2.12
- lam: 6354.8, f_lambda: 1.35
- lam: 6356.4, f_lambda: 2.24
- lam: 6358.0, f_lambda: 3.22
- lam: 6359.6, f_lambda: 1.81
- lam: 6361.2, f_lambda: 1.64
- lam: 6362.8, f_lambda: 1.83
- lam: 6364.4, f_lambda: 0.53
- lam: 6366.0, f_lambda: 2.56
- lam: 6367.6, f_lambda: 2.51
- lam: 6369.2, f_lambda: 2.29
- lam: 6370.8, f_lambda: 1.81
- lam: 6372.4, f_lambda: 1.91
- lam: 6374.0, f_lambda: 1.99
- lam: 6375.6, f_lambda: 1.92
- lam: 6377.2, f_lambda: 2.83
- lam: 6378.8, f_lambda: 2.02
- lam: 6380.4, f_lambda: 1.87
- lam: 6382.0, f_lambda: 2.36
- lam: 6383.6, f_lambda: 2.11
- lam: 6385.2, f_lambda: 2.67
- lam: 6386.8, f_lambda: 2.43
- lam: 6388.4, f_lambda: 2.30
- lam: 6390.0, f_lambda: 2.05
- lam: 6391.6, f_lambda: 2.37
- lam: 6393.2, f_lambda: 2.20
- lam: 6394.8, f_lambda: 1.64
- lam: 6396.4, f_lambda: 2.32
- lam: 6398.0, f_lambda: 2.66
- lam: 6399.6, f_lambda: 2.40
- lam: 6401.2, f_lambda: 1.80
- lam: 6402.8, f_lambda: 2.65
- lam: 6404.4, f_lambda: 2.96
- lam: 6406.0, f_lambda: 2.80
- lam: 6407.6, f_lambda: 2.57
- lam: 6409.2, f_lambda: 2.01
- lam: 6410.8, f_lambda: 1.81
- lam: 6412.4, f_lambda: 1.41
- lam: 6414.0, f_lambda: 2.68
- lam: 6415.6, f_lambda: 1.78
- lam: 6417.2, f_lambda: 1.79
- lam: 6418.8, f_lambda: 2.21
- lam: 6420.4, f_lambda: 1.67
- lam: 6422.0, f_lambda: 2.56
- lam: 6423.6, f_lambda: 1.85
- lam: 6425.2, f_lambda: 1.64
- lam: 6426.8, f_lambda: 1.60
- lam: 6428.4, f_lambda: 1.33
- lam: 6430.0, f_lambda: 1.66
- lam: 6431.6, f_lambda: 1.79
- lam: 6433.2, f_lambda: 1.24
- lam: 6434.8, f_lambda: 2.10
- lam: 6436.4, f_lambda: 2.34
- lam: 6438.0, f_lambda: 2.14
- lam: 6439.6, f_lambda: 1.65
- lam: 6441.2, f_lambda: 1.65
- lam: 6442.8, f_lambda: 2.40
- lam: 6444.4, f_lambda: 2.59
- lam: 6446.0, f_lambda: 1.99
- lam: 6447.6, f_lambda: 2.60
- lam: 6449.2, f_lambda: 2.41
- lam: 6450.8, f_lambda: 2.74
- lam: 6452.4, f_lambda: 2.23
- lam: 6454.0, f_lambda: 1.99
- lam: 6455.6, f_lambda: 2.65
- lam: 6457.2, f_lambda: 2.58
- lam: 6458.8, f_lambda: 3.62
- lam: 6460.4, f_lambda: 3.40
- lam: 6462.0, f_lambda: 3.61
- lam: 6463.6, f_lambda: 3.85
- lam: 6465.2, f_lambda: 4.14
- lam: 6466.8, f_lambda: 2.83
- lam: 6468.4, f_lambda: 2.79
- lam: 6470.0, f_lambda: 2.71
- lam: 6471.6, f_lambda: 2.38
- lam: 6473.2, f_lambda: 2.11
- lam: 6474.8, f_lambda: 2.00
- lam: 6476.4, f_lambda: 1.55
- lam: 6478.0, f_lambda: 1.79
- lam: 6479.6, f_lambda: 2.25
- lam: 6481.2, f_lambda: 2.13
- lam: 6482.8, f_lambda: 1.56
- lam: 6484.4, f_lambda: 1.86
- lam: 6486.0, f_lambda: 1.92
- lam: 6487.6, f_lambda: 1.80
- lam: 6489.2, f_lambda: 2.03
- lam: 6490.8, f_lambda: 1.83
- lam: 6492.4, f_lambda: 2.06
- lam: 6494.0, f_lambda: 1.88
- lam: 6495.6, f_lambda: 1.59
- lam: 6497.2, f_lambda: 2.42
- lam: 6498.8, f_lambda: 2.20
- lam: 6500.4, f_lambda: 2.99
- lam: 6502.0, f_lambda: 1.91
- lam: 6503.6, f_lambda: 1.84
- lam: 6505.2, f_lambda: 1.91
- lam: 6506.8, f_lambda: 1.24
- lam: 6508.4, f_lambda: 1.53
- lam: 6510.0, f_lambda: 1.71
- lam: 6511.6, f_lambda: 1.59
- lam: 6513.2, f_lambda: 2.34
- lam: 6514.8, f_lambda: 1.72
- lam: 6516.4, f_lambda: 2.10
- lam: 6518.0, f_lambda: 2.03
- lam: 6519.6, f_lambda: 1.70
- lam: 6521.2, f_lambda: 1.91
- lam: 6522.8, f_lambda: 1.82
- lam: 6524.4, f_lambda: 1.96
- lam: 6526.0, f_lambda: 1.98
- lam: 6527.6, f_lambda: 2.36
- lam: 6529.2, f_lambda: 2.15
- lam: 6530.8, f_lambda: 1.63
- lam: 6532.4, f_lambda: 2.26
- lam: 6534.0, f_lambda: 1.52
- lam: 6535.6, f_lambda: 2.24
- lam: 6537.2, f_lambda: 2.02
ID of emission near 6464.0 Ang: [O III] 5007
